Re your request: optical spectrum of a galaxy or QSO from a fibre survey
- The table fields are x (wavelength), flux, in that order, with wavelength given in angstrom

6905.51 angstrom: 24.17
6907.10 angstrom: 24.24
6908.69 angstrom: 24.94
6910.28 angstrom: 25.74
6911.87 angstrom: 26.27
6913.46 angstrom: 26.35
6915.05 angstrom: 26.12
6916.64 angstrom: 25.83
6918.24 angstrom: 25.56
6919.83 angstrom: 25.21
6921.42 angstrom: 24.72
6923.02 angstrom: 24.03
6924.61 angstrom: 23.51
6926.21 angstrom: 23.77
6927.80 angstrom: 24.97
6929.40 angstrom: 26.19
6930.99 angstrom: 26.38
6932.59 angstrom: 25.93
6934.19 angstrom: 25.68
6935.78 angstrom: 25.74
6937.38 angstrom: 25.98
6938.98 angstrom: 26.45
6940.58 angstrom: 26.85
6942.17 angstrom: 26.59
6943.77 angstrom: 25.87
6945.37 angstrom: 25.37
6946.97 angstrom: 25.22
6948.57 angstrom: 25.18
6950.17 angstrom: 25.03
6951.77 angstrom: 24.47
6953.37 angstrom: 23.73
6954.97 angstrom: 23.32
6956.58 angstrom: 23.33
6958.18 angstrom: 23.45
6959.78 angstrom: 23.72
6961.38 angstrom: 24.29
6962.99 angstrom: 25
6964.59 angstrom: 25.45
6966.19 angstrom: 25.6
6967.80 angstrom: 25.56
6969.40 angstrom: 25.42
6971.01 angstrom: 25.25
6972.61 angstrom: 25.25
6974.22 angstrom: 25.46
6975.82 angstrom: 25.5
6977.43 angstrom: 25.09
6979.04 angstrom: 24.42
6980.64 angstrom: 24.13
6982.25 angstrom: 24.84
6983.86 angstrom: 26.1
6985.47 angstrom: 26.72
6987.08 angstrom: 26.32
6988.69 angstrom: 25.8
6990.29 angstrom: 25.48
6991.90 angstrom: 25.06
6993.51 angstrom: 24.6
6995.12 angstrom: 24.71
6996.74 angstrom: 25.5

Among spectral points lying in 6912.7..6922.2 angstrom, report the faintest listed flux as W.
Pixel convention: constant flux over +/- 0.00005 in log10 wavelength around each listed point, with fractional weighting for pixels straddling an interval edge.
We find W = 24.72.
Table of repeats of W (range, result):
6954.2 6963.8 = 23.32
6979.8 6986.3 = 24.13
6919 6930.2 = 23.51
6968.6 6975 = 25.25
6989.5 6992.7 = 25.06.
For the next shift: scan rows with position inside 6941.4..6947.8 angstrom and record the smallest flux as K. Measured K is 25.22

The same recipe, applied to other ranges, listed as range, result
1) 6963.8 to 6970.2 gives 25.42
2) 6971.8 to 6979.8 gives 24.42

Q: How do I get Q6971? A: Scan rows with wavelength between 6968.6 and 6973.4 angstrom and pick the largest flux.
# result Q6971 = 25.42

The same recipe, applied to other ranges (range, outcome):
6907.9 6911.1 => 25.74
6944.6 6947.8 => 25.37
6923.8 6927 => 23.77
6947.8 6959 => 25.18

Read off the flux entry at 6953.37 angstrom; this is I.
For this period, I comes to 23.73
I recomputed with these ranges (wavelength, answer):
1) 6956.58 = 23.33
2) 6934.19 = 25.68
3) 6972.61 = 25.25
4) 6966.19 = 25.6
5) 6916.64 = 25.83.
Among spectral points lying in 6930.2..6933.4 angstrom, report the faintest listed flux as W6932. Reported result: 25.93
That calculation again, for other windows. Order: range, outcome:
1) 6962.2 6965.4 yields 25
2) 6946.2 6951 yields 25.03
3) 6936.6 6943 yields 25.98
